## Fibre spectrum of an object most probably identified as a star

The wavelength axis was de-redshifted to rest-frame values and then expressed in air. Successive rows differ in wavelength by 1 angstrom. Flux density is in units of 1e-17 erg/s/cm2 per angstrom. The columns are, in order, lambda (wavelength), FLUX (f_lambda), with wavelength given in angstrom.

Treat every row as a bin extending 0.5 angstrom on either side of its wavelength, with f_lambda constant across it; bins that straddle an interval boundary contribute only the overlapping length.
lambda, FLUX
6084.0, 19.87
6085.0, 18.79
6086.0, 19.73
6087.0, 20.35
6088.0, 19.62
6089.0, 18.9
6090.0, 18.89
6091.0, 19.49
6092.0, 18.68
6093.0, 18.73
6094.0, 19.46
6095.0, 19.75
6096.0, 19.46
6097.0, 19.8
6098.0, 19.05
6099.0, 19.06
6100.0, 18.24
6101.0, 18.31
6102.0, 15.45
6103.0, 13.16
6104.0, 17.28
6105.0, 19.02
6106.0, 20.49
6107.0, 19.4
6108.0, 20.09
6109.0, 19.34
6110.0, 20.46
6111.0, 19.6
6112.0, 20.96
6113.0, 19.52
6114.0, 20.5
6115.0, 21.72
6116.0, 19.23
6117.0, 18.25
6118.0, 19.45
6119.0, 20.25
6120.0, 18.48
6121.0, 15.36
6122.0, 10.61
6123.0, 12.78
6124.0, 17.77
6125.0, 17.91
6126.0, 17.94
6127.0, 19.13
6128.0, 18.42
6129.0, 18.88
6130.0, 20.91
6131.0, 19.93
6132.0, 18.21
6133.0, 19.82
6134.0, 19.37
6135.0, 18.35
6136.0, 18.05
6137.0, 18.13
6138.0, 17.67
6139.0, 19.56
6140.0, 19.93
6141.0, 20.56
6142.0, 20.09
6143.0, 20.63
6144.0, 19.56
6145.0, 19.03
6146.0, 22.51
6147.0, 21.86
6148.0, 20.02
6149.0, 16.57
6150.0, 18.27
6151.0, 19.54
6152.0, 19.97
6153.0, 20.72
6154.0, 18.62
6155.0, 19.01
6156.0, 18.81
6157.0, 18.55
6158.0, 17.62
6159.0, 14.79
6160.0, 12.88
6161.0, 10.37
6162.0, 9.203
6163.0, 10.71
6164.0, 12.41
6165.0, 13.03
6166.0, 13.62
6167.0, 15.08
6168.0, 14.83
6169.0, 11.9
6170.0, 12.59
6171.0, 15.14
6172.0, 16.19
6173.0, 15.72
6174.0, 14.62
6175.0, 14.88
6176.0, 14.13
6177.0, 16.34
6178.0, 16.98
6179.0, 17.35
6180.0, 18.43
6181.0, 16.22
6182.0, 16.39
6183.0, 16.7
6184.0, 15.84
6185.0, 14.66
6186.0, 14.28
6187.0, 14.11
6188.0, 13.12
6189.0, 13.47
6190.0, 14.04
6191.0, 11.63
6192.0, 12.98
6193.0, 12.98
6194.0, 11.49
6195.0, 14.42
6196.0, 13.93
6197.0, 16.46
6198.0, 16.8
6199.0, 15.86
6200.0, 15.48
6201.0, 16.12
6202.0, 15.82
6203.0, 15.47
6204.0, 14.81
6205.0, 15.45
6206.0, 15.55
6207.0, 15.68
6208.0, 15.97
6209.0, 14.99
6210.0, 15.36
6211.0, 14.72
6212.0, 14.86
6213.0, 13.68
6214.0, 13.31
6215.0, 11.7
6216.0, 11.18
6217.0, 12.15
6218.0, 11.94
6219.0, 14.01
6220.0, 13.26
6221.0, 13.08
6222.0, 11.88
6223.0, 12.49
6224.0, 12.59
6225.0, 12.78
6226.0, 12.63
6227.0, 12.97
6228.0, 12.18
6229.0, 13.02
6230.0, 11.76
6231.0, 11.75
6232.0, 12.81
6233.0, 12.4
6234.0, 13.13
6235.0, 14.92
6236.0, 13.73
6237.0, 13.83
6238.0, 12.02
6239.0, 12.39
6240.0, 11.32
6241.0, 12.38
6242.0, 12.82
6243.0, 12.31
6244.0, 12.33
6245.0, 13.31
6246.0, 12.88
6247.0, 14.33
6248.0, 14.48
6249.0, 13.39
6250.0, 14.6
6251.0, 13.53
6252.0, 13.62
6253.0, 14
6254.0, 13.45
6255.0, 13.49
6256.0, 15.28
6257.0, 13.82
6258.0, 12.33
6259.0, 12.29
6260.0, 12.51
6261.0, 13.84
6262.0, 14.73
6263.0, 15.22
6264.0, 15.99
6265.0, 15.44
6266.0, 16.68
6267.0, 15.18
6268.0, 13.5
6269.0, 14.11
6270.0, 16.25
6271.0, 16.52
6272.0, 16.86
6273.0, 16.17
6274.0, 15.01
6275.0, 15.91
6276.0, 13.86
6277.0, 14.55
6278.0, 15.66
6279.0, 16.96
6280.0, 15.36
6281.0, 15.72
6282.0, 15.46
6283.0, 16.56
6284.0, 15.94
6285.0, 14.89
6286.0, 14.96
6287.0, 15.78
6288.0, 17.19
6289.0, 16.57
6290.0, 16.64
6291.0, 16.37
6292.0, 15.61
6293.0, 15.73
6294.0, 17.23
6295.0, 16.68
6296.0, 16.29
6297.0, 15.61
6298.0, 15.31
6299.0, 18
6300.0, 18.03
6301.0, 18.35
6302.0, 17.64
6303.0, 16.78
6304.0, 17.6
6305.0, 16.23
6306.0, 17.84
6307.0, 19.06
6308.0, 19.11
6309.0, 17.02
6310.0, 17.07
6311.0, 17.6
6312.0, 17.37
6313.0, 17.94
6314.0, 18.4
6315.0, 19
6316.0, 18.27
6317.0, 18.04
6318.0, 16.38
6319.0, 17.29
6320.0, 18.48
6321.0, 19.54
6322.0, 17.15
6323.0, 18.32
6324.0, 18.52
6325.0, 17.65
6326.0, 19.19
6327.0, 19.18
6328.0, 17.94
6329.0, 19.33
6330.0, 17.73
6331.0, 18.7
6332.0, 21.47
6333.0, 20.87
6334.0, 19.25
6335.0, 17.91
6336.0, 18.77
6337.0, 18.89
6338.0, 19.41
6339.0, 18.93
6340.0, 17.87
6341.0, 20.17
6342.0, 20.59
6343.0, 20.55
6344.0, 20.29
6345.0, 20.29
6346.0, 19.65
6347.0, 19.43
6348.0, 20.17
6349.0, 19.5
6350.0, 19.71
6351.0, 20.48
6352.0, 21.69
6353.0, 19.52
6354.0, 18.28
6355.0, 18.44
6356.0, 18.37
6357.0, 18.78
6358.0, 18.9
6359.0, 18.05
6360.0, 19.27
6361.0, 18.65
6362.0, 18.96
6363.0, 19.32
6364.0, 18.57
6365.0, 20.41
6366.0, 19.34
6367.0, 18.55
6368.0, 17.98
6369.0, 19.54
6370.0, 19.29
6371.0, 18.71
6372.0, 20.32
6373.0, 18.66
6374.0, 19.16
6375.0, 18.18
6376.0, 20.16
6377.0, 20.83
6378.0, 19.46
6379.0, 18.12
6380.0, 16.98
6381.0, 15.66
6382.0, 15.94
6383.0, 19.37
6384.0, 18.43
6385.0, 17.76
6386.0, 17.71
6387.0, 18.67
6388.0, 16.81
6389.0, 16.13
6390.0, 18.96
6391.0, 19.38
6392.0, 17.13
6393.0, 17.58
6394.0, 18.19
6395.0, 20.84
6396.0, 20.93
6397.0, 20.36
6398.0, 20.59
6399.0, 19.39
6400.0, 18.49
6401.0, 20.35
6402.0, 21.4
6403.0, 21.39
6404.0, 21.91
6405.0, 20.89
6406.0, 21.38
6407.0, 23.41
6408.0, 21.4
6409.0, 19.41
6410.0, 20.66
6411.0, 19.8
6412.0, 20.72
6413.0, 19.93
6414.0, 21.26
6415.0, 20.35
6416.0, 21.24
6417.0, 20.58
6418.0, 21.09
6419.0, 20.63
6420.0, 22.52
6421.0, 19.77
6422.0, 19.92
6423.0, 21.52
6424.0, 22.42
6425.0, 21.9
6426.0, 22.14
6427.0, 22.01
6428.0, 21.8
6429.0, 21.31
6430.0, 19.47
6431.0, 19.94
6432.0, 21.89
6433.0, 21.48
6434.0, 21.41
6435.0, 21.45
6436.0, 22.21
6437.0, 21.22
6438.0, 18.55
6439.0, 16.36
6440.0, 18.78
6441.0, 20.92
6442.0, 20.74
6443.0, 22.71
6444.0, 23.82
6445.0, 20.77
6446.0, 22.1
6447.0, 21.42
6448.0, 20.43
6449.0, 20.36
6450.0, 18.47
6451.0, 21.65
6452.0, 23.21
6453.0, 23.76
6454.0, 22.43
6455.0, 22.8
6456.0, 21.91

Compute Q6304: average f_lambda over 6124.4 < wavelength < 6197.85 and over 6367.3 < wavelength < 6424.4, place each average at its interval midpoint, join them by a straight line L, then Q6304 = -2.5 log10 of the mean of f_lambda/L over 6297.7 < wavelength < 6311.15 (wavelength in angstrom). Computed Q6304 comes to 0.05 mag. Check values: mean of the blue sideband 16.6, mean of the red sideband 19.6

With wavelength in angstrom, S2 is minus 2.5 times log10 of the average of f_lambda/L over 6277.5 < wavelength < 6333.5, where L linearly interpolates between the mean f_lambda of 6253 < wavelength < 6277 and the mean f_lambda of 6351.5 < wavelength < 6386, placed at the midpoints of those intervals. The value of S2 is -0.07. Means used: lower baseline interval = 14.7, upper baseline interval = 18.8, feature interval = 17.4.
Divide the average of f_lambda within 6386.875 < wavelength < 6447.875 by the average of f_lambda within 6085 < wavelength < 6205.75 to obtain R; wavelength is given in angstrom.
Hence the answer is 1.20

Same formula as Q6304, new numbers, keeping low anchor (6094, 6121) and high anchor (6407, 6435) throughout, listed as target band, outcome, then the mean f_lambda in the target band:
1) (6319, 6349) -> 0.073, 19.2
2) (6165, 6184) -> 0.258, 15.3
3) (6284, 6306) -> 0.217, 16.6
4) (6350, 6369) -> 0.083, 19.1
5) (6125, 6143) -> 0.004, 19.1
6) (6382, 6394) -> 0.163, 17.9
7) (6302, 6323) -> 0.144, 17.8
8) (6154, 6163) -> 0.269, 15.1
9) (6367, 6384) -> 0.116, 18.6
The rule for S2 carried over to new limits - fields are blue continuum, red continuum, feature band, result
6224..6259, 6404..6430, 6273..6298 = -0.05 mag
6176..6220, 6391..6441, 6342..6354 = -0.07 mag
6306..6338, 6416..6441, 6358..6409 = 0.04 mag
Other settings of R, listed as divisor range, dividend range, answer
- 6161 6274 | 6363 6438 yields 1.42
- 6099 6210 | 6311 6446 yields 1.16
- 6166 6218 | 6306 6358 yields 1.28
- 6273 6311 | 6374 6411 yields 1.17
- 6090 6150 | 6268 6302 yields 0.85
